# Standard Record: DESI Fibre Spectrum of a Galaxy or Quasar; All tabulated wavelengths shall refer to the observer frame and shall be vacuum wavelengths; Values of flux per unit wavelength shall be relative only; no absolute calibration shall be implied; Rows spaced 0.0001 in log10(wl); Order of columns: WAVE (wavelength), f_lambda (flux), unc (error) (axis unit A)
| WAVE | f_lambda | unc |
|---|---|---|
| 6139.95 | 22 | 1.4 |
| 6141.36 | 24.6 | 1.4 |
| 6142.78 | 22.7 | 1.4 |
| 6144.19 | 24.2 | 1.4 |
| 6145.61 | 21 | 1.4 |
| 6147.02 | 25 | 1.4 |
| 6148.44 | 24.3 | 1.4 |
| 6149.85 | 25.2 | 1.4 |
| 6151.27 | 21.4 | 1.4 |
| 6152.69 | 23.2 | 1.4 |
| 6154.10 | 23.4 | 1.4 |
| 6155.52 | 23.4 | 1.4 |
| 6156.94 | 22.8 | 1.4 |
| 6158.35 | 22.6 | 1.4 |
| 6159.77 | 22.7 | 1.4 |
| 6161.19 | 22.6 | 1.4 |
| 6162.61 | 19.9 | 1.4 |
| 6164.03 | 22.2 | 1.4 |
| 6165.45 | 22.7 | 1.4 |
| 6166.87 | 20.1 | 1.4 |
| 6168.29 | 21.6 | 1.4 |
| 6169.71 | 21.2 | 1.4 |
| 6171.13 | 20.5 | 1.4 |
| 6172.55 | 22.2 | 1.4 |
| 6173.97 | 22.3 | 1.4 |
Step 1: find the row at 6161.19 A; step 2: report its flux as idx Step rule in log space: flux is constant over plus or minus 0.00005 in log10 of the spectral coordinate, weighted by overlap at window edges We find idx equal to 22.6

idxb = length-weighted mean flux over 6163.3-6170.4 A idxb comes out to 21.6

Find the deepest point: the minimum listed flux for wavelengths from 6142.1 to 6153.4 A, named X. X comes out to 21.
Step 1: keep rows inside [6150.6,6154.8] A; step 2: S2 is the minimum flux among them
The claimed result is 21.4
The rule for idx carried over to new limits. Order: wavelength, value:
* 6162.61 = 19.9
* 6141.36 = 24.6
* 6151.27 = 21.4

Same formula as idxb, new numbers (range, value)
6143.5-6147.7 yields 23.4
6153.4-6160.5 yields 23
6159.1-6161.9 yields 22.6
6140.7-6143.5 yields 23.6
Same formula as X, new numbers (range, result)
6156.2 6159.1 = 22.6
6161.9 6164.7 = 19.9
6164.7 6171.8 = 20.1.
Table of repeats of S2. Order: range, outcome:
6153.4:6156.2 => 23.4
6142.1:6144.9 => 22.7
